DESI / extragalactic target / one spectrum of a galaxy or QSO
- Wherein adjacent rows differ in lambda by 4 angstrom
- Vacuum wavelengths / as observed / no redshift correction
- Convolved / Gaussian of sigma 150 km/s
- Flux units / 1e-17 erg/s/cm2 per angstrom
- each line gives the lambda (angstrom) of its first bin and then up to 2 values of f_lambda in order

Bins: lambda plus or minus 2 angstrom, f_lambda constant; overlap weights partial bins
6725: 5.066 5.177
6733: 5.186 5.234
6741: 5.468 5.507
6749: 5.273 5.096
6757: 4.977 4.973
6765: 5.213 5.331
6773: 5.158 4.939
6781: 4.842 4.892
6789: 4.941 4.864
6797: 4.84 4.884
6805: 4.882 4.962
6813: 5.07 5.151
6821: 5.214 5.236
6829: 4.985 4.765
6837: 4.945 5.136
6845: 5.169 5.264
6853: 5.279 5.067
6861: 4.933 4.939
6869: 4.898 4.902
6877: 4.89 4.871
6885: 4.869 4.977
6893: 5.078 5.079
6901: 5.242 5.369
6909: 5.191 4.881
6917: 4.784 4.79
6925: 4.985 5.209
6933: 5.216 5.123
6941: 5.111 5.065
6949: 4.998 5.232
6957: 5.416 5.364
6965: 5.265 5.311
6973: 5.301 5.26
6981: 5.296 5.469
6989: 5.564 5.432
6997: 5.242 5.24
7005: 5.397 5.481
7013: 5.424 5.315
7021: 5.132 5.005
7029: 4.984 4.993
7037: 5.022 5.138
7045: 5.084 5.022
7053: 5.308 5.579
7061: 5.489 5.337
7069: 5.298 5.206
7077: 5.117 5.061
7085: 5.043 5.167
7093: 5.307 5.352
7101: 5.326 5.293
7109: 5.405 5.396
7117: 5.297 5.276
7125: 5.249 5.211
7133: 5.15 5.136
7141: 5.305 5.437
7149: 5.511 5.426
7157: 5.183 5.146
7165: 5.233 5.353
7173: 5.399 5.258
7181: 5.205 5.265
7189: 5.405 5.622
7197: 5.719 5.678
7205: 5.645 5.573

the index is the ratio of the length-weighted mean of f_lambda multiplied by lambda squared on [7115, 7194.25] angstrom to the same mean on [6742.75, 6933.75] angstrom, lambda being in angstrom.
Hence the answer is 1.15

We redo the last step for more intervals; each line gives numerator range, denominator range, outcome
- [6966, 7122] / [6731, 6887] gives 1.12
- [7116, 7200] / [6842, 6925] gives 1.15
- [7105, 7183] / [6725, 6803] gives 1.16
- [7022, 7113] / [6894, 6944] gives 1.07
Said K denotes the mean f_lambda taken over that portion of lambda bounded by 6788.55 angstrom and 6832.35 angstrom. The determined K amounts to 5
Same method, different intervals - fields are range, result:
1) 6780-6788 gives 4.88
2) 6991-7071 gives 5.25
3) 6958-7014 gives 5.36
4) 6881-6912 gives 5.09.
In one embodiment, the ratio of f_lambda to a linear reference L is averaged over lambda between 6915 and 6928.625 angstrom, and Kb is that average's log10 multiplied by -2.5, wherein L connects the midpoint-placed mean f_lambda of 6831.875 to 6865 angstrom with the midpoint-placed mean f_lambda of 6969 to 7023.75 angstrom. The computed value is 0.07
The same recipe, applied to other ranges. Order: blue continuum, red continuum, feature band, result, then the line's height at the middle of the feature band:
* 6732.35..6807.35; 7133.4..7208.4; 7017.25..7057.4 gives 0.034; 5.28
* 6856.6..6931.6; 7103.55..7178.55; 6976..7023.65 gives -0.047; 5.13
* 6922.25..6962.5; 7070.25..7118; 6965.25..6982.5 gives -0.023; 5.18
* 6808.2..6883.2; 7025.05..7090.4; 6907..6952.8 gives 0.011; 5.09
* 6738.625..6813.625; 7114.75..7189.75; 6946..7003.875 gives -0.027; 5.18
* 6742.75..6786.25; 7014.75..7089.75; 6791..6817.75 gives 0.039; 5.12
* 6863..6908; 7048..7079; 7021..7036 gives 0.049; 5.25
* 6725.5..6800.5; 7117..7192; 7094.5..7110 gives -0.015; 5.27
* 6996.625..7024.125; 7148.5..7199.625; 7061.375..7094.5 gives 0.026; 5.33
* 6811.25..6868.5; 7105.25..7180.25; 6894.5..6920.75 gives 0.012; 5.13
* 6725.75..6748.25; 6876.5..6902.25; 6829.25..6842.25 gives 0.035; 5.11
